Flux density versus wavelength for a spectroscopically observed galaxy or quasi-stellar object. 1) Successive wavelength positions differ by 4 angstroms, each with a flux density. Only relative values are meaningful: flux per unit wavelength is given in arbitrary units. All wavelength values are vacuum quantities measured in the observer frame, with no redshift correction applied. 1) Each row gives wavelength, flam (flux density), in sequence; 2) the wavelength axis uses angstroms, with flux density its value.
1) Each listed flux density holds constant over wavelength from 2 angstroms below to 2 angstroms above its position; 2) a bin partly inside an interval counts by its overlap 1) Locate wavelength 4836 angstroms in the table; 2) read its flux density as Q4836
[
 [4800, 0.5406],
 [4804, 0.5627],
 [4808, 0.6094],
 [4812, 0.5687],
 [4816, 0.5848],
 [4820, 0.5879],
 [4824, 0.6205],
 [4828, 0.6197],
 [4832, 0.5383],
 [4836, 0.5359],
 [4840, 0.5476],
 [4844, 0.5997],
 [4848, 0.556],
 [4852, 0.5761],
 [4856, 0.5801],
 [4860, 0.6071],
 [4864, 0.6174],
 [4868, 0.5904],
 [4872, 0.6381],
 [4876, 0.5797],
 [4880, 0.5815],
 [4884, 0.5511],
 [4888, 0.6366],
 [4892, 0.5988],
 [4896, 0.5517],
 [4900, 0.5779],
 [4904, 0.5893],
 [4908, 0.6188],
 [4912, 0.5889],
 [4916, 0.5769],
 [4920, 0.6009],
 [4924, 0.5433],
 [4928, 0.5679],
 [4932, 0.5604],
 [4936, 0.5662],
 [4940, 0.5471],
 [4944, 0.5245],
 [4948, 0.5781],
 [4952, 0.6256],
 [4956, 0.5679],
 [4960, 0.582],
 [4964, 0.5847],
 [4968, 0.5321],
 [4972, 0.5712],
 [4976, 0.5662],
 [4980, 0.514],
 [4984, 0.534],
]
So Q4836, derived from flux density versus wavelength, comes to 0.5359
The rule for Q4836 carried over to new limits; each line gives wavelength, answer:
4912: 0.5889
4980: 0.514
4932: 0.5604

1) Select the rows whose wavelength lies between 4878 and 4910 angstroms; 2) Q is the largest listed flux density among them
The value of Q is 0.6366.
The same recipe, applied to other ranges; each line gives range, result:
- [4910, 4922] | 0.6009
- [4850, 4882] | 0.6381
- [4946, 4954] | 0.6256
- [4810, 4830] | 0.6205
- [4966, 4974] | 0.5712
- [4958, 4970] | 0.5847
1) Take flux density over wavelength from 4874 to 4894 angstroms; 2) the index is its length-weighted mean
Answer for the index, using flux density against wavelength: 0.59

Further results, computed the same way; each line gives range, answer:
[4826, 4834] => 0.579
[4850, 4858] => 0.578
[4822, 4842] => 0.572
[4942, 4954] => 0.576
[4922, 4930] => 0.556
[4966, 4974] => 0.552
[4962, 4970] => 0.558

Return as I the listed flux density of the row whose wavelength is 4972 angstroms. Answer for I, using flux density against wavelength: 0.5712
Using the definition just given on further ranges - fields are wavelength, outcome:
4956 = 0.5679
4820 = 0.5879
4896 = 0.5517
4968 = 0.5321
